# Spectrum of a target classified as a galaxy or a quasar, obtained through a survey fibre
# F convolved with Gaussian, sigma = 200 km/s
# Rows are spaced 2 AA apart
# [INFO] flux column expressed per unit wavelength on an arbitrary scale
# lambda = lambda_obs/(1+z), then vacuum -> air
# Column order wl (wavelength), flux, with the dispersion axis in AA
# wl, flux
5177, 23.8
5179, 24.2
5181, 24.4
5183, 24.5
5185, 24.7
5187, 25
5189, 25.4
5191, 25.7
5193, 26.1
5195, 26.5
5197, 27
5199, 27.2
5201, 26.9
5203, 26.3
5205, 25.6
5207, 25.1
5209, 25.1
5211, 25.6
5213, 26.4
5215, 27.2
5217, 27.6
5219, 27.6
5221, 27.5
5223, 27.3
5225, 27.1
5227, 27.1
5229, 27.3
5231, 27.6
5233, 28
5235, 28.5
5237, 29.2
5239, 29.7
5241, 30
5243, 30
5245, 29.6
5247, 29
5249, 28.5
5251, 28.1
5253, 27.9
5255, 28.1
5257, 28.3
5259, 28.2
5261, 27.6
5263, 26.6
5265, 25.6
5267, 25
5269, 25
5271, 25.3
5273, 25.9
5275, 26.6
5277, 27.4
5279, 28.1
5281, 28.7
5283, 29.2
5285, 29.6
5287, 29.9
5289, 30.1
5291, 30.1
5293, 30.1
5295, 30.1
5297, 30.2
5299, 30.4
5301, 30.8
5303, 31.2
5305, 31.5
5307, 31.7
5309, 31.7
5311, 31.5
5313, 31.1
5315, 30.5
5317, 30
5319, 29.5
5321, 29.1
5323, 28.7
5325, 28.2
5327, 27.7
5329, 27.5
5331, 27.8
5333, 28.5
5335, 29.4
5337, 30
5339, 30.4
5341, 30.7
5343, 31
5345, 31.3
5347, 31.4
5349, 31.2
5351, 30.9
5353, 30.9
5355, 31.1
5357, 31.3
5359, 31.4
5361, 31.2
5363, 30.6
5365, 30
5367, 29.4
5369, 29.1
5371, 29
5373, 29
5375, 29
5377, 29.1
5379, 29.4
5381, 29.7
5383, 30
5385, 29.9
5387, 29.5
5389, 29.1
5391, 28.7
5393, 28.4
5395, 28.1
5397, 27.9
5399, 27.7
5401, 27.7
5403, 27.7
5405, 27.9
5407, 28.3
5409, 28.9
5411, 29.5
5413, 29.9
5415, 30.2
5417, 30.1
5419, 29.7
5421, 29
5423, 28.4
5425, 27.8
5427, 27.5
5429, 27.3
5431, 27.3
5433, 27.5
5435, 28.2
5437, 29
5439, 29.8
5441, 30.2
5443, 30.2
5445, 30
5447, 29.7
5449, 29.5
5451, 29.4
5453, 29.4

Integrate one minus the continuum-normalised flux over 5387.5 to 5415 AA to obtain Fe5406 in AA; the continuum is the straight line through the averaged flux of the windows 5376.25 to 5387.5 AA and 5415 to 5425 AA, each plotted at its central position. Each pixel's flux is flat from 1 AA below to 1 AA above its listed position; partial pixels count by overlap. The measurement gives 0.84 AA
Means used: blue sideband 29.6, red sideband 29.2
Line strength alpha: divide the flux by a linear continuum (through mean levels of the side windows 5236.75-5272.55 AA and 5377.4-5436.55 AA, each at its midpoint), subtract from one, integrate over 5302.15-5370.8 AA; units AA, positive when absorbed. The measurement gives -4.68 AA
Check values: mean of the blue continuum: 27.8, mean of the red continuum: 28.7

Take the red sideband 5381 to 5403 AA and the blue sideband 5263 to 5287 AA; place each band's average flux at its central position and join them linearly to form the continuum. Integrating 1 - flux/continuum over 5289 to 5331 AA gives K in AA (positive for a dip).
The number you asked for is -3.79 AA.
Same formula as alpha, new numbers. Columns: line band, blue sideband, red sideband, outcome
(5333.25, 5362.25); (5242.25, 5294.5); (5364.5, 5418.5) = -2.17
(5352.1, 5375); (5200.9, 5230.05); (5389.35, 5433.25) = -1.80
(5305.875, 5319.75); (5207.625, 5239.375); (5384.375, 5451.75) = -1.42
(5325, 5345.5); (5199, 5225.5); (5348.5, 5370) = 0.45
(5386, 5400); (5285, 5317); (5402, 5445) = 0.38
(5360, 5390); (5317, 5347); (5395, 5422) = -0.58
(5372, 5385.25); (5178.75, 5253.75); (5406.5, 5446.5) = -0.42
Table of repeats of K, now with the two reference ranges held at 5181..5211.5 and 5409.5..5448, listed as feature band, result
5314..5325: -0.8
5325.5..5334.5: -0.1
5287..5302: -1.7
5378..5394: -0.5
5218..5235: -0.9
